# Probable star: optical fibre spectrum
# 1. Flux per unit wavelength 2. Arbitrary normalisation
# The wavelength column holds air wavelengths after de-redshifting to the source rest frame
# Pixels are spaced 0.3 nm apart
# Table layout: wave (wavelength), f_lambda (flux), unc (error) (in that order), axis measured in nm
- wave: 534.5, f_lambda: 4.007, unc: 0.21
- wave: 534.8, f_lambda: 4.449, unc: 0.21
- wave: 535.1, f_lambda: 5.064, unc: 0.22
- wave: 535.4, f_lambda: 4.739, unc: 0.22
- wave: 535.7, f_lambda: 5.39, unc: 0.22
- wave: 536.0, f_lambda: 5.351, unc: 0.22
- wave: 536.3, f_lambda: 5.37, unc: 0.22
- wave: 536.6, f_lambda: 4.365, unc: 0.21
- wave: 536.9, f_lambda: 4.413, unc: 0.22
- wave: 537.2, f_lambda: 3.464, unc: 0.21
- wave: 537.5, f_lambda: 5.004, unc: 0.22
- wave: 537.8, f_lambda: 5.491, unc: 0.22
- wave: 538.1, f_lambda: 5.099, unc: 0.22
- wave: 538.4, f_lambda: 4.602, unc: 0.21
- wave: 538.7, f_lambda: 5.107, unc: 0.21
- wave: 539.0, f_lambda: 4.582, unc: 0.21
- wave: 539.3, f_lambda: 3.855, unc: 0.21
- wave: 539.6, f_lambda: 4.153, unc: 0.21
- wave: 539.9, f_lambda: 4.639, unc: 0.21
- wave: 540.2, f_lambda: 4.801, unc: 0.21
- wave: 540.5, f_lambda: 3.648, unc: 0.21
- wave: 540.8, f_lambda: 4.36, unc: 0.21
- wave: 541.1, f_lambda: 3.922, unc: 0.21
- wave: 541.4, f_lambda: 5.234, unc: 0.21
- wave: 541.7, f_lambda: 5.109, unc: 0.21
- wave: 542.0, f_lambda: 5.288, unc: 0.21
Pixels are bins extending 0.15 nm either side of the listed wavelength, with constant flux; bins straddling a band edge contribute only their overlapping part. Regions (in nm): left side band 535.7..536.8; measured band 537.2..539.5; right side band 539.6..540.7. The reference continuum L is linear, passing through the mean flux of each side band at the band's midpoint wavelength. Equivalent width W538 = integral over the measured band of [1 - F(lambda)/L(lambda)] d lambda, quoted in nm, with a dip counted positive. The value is -0.02 nm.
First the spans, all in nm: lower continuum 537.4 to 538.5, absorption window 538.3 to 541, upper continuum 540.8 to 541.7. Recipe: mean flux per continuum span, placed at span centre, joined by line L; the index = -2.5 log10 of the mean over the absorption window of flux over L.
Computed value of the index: 0.10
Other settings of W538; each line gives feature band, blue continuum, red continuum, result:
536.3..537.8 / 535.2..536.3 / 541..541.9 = 0.17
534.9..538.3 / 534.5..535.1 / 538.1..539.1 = -0.17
